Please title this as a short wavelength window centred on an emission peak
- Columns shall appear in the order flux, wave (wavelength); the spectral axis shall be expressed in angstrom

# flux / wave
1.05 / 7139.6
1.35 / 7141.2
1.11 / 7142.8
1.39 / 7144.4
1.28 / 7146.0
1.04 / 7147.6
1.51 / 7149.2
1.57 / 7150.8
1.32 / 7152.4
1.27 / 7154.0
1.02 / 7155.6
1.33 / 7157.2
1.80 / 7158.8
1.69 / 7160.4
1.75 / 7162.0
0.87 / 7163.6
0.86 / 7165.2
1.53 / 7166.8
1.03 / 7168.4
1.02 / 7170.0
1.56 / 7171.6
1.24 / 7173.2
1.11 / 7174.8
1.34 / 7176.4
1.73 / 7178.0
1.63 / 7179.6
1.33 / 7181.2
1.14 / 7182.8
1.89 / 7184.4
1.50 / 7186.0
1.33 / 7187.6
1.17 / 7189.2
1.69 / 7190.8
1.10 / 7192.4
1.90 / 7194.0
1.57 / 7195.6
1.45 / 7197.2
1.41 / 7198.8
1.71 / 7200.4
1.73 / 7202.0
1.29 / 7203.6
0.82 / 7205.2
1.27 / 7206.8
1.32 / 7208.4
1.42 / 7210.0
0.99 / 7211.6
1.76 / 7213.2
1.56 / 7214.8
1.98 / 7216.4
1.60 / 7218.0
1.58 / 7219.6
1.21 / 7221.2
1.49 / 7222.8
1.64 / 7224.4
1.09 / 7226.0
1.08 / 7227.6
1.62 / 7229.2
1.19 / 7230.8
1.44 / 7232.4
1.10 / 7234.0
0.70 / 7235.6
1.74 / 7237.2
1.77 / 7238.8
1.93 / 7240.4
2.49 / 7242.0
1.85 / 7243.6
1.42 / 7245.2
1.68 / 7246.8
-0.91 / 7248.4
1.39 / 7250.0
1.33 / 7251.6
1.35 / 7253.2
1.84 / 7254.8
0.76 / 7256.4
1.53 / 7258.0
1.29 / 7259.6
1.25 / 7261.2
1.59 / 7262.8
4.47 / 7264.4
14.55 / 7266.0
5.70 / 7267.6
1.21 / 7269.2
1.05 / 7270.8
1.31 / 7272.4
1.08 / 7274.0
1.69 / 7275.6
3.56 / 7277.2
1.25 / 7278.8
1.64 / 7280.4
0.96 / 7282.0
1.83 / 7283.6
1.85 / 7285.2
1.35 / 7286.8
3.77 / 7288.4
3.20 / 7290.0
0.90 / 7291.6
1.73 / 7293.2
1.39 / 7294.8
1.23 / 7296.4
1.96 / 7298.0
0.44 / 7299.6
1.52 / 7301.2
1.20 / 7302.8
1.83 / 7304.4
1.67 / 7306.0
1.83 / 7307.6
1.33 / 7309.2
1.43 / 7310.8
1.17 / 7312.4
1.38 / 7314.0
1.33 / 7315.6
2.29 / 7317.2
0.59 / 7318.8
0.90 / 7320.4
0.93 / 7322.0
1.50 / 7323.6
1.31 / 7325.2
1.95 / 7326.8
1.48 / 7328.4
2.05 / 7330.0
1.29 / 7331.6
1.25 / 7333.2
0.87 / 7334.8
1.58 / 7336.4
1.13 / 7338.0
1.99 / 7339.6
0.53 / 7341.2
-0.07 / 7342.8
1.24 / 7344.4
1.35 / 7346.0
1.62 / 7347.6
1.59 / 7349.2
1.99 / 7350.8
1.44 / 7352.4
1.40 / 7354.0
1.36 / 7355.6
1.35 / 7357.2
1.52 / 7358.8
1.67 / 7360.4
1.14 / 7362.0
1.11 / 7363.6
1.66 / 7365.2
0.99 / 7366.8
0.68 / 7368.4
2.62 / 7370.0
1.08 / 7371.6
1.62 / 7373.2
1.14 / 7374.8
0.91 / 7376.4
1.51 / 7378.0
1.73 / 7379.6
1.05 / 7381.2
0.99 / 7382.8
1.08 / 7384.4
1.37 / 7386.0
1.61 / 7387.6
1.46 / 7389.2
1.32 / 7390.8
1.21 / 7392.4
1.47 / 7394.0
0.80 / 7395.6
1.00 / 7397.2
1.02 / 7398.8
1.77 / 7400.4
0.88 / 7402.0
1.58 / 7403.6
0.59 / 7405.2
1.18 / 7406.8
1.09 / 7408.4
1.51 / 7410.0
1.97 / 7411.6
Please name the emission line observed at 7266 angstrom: Halpha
